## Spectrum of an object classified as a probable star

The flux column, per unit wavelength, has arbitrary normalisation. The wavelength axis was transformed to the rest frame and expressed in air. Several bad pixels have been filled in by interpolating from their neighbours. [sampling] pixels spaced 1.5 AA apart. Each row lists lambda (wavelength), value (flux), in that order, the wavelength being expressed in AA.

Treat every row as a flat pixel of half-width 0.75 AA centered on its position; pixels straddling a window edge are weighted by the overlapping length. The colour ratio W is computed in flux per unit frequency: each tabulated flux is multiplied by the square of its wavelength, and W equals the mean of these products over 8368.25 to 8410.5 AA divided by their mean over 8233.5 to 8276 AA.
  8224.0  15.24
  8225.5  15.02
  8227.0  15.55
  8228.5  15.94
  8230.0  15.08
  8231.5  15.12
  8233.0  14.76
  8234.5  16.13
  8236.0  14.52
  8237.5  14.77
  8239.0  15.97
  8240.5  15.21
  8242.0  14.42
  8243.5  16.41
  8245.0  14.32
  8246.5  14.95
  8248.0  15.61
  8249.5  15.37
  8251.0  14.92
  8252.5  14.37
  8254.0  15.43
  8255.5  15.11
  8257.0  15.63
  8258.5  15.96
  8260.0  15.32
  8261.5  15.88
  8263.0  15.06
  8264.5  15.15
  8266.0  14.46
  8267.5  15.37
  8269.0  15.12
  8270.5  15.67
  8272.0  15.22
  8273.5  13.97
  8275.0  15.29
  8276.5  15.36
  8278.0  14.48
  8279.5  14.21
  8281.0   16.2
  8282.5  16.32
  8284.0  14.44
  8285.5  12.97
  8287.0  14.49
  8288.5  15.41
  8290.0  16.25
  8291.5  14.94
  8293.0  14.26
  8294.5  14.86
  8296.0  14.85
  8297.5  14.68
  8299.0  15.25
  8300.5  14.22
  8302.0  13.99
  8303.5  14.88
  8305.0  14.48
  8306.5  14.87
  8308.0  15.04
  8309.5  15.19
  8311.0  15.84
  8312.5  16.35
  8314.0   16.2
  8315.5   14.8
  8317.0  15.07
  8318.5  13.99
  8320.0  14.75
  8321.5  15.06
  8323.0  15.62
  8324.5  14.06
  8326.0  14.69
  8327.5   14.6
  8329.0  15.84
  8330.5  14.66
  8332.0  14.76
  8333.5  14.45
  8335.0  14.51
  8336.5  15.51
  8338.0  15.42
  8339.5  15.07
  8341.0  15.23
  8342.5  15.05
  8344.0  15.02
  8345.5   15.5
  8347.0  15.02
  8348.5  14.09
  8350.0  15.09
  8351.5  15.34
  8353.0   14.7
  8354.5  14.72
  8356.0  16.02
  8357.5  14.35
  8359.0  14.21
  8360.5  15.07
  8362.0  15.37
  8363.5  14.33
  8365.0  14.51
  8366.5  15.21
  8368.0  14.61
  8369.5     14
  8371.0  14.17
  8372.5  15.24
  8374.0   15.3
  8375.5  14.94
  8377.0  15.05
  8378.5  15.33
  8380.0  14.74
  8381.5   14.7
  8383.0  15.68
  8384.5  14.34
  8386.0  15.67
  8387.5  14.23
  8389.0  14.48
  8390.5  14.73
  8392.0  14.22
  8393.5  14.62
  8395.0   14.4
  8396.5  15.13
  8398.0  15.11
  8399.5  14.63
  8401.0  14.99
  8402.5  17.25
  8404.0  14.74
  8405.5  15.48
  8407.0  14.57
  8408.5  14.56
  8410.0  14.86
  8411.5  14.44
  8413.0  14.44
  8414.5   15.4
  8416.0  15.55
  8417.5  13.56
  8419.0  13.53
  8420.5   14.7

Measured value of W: 1.0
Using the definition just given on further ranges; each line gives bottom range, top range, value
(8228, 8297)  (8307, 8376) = 1.01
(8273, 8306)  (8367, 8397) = 1.02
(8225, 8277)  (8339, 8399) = 1.01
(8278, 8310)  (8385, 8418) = 1.03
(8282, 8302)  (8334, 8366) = 1.03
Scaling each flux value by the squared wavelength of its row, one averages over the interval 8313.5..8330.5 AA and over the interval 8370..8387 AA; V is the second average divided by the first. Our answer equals 1.02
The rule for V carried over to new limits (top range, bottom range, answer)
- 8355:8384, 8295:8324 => 1.01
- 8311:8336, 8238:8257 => 1.01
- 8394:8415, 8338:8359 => 1.01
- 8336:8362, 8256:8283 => 1.00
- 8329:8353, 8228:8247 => 1.01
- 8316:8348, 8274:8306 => 1.02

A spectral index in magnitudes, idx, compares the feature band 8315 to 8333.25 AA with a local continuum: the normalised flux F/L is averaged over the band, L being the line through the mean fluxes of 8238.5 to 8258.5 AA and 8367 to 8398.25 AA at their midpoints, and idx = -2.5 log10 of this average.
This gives 0.01 mag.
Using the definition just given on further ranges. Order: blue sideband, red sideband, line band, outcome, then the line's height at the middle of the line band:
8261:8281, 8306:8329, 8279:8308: 0.018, 15.1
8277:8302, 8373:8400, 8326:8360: -0.008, 14.9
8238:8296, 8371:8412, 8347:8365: 0.010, 15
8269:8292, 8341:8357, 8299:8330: 0.004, 15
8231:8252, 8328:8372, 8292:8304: 0.029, 15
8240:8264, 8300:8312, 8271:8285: 0.002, 15.1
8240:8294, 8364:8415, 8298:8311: 0.016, 15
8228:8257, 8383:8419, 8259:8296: 0.005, 15.1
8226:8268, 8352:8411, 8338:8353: -0.005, 15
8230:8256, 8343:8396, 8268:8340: 0.002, 15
